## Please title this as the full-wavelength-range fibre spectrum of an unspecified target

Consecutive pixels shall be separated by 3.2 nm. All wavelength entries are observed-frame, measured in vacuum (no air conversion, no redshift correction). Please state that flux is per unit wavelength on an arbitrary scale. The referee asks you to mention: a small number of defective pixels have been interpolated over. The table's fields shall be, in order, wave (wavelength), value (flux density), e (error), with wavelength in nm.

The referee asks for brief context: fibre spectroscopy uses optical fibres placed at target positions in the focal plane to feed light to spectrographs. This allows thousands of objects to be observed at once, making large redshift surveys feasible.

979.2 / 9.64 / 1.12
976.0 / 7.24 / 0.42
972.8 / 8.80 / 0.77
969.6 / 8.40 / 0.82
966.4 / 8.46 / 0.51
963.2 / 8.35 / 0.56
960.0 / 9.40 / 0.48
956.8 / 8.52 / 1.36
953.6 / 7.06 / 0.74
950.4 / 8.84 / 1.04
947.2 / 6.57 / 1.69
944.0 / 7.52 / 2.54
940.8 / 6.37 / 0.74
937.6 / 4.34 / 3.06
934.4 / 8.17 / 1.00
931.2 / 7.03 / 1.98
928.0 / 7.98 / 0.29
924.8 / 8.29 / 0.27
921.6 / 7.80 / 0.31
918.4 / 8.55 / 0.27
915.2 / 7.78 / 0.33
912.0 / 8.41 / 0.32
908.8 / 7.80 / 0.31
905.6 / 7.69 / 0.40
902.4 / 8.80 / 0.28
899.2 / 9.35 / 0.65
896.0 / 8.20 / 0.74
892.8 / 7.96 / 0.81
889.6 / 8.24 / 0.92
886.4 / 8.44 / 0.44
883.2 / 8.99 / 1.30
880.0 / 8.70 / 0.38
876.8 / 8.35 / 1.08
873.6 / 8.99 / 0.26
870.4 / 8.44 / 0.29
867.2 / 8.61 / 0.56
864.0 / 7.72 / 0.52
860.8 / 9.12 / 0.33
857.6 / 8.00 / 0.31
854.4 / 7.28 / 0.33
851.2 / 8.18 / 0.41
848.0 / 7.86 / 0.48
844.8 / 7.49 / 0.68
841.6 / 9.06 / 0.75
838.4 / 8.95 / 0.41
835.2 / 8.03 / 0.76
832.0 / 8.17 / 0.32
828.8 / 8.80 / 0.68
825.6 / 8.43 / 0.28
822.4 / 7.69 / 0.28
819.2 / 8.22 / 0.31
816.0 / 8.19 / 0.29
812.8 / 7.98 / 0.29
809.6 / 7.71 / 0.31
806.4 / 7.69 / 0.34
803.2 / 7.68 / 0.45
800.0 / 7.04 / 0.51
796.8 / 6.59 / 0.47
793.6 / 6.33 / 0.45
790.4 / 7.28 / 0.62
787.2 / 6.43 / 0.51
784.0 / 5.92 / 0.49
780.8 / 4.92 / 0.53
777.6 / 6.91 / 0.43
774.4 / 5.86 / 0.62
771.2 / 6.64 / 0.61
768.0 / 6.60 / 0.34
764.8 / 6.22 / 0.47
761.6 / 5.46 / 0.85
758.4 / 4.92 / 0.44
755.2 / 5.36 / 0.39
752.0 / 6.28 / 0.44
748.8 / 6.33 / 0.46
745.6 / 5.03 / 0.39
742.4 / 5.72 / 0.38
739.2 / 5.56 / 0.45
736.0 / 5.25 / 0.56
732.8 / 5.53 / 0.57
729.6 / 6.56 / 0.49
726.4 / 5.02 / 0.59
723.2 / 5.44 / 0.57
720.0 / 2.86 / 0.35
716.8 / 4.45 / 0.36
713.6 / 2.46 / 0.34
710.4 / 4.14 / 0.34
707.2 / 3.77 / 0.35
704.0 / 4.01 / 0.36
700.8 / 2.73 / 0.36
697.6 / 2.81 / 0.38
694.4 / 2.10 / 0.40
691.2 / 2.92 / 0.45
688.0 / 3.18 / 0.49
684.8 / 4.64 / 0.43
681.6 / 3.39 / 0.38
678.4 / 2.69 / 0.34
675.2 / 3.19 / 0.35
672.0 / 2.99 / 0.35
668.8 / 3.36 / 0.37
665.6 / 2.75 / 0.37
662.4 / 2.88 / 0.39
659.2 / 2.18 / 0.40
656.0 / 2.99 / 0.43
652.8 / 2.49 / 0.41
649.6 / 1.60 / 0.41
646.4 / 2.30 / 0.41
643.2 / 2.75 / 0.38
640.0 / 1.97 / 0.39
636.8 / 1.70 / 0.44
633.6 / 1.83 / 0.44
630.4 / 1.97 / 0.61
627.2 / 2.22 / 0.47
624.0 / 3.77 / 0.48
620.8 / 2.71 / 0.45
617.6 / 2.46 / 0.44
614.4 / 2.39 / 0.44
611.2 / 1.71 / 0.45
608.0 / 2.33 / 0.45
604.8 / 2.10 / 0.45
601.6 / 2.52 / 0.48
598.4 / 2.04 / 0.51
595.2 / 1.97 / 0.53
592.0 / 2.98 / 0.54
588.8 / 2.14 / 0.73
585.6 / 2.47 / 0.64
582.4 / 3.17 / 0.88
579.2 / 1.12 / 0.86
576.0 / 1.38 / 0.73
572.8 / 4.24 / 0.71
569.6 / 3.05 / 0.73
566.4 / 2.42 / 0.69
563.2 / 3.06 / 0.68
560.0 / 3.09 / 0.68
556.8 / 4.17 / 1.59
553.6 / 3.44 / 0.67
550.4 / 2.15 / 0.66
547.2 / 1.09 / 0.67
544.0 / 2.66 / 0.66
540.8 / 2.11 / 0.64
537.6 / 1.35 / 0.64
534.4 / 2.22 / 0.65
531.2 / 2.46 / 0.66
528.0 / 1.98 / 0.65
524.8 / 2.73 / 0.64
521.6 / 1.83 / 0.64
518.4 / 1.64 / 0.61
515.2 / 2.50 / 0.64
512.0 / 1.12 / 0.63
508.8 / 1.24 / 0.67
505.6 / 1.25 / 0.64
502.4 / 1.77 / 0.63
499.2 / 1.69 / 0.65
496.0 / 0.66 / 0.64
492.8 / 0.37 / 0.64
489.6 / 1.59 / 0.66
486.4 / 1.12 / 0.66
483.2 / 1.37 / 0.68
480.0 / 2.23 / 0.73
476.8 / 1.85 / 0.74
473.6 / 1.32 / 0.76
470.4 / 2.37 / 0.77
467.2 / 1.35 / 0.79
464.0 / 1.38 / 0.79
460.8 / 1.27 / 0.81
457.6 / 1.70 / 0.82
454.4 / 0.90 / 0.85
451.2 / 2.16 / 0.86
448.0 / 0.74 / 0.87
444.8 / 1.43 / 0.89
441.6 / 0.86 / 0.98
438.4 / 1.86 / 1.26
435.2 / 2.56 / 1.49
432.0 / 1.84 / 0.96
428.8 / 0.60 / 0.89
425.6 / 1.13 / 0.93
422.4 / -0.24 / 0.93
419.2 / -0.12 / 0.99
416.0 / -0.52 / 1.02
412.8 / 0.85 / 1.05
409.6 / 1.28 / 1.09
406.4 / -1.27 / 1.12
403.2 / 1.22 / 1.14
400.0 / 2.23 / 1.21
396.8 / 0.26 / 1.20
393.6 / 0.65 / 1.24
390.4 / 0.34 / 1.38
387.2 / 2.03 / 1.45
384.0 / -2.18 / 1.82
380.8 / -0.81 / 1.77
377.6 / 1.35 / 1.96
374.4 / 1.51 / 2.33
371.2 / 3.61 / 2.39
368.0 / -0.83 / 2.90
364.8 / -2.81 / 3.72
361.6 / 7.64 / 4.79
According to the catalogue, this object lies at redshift 0.81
